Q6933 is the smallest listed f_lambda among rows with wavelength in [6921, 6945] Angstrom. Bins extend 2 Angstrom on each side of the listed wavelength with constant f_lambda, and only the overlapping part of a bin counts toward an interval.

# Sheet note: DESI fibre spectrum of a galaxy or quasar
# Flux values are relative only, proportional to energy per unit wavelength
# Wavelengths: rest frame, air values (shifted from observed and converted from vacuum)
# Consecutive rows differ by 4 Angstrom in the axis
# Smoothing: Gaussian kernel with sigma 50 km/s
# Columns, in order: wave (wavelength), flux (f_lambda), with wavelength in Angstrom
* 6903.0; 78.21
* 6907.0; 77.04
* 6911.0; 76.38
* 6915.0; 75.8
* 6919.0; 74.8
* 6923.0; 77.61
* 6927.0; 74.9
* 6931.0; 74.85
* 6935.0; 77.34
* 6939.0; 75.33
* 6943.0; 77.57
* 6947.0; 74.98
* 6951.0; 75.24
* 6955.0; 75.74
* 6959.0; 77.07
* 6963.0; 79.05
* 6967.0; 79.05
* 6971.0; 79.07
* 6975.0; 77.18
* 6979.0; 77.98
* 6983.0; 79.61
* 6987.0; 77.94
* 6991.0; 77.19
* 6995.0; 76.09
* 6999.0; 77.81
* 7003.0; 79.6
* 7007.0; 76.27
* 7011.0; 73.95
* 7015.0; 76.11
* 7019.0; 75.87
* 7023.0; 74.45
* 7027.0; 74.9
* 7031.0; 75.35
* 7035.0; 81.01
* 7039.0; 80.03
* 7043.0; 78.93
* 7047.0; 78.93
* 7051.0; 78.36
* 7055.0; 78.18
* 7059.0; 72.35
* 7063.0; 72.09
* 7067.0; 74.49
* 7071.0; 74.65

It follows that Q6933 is 74.85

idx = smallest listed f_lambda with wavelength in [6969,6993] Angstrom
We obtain 77.18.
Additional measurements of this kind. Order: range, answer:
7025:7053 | 74.9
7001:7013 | 73.95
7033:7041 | 80.03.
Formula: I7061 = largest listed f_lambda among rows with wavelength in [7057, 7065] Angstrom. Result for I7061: 72.35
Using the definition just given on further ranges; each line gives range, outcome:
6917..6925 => 77.61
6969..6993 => 79.61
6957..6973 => 79.07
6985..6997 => 77.94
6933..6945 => 77.57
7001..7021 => 79.6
